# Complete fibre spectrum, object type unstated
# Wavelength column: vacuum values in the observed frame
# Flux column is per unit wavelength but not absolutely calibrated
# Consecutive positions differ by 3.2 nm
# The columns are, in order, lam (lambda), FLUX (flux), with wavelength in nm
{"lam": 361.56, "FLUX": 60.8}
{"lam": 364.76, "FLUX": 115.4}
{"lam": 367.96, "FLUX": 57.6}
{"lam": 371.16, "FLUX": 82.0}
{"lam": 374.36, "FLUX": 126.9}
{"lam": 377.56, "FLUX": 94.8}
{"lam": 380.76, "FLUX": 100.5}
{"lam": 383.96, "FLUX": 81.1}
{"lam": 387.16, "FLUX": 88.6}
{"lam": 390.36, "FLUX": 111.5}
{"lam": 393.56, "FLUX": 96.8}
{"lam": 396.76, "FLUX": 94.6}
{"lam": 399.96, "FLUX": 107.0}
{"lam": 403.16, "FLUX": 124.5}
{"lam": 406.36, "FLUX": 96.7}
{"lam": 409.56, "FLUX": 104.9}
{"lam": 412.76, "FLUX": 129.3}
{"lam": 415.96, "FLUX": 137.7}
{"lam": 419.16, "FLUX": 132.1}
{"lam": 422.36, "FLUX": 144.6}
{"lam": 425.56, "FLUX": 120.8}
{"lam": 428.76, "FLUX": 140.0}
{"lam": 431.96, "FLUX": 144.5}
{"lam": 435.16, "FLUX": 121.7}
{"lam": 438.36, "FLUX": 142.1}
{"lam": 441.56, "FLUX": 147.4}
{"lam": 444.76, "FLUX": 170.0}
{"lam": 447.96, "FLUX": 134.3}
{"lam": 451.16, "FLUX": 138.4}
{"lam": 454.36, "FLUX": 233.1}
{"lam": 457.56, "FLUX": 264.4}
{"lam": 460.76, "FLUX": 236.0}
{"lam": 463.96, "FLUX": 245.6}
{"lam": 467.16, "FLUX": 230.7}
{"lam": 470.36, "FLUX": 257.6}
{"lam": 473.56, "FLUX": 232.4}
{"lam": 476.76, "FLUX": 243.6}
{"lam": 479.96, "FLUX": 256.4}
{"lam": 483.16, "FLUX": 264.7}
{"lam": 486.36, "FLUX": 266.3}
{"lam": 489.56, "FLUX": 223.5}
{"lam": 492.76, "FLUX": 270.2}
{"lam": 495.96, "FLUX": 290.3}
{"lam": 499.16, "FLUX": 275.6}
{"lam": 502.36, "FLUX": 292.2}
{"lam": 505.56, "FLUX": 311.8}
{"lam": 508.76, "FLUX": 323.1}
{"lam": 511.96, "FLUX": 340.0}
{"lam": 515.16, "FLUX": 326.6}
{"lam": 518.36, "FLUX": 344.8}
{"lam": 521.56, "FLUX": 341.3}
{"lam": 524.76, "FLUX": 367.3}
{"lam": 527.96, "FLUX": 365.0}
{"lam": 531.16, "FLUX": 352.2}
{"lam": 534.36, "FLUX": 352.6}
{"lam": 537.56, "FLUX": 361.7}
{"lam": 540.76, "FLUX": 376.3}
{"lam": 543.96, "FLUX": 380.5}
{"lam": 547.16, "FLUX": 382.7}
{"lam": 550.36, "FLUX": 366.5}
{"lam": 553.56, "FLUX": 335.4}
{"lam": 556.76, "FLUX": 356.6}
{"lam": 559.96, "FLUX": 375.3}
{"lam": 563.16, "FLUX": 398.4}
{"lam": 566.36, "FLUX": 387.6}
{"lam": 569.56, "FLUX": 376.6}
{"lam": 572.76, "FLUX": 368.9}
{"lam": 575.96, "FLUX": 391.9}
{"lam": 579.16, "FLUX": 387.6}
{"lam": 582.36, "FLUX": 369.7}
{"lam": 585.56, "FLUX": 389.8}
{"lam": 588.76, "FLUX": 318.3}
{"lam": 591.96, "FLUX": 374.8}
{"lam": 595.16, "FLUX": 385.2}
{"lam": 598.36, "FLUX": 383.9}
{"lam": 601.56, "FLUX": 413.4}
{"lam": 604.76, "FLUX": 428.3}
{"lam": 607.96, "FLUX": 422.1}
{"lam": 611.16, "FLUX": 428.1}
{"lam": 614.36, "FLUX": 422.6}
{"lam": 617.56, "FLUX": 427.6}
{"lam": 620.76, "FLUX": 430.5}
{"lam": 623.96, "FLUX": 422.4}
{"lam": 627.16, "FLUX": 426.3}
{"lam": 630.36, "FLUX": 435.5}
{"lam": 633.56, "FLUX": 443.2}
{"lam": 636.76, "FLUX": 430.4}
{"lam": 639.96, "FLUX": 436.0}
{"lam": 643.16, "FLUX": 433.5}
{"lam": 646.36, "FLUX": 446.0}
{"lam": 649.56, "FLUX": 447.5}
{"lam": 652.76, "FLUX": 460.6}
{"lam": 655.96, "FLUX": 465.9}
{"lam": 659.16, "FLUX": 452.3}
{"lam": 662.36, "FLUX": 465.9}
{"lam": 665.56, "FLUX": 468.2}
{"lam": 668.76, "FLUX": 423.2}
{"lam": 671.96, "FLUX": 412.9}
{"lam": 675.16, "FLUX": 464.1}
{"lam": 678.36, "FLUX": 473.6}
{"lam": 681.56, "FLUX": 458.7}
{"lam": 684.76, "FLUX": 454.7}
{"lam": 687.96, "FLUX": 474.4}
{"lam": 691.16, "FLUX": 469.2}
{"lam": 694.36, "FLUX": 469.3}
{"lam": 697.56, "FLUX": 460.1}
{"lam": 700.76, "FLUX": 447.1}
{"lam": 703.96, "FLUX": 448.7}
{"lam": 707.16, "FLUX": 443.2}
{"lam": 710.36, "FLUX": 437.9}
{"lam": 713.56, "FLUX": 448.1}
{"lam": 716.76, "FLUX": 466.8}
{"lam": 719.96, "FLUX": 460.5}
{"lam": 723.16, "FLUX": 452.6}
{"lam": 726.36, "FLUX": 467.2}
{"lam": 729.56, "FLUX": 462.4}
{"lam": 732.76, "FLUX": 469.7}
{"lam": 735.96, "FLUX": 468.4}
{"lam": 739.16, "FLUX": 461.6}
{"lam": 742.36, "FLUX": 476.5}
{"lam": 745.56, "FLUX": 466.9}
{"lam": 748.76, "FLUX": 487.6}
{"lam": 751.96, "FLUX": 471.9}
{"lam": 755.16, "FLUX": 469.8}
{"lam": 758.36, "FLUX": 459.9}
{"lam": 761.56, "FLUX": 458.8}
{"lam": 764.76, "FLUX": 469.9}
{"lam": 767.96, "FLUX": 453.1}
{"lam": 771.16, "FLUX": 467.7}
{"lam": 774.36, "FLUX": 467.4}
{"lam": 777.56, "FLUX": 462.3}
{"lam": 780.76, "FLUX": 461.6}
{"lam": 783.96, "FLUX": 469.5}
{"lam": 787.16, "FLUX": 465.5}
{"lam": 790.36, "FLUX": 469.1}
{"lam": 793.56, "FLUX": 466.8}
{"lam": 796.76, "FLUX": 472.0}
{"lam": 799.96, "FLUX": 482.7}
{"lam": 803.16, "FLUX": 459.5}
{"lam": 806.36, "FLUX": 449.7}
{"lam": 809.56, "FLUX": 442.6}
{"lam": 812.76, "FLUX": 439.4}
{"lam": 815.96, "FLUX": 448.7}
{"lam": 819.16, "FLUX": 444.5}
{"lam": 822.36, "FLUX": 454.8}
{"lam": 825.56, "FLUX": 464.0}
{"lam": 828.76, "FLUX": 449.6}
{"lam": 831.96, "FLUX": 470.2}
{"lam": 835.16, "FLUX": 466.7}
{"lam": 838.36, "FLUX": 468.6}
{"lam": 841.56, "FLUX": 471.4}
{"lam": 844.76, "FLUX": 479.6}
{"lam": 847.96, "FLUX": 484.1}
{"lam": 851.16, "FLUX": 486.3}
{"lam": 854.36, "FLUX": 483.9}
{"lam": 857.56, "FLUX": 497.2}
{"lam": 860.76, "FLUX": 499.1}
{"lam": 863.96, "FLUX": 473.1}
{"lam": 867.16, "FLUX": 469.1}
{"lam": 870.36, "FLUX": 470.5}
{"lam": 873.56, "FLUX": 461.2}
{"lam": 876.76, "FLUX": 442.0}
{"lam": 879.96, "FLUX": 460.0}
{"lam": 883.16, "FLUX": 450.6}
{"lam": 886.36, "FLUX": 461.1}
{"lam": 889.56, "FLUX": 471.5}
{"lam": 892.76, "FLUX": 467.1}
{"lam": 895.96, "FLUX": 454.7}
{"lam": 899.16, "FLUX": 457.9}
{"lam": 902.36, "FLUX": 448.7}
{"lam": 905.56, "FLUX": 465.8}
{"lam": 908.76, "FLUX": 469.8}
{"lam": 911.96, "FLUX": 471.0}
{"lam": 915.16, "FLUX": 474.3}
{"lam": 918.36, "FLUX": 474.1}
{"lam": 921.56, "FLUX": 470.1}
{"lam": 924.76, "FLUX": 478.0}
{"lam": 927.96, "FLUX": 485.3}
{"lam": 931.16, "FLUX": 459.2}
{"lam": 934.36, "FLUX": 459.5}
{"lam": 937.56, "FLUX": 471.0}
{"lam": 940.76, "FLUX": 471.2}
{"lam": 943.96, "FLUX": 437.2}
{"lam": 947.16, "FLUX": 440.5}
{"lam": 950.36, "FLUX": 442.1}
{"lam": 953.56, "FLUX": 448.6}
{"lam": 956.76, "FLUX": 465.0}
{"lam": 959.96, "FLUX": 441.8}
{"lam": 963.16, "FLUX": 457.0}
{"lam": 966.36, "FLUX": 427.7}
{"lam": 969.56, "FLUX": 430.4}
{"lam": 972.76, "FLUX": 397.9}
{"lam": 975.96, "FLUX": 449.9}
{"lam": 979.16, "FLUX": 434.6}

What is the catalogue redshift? 0.14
